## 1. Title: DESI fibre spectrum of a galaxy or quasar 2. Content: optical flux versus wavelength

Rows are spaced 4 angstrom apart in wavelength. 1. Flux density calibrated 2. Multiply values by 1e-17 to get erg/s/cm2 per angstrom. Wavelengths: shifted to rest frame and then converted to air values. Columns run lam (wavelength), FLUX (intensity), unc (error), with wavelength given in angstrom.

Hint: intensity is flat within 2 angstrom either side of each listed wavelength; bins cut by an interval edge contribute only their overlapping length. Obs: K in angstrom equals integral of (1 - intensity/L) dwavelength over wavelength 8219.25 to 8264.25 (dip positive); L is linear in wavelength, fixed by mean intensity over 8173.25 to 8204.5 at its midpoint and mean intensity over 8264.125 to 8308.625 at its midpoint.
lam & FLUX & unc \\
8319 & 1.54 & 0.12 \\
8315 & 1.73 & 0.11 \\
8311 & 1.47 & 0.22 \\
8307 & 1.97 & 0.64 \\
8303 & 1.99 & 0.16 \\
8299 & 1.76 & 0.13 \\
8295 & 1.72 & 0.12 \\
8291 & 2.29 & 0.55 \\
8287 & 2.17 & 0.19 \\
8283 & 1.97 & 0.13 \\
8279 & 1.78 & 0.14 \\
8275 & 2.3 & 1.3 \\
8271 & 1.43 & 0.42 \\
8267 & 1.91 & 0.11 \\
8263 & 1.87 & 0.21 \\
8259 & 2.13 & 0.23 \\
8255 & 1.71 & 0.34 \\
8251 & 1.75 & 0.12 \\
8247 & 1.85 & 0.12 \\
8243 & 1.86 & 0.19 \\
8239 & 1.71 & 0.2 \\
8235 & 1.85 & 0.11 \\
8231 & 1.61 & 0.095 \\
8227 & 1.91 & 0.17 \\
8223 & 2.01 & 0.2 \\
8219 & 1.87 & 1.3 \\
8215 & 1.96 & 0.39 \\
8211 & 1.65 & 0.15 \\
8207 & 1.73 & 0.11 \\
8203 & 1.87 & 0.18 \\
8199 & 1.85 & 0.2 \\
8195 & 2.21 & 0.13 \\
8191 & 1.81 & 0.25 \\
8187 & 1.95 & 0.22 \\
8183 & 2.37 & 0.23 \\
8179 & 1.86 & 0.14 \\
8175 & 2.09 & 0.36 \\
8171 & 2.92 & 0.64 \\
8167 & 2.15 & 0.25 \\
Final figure 2.8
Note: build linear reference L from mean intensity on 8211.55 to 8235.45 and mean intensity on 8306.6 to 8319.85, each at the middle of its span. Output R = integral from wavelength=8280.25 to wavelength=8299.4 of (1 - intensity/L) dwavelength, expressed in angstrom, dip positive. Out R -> -3.2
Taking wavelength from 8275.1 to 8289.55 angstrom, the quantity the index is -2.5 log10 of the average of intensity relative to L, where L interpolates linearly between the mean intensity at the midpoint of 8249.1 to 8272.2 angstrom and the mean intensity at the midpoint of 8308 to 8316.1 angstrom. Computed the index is -0.17 mag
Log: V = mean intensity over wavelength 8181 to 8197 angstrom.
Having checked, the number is 2.08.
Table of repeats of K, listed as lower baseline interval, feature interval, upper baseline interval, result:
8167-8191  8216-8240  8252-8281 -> 2.1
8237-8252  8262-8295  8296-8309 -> -1.8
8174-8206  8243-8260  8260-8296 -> 1.0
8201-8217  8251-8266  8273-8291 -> 0.8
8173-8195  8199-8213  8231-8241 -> 1.1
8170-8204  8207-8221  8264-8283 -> 1.4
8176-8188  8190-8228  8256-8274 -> 2.1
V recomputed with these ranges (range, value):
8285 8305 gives 1.99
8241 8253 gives 1.82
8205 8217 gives 1.78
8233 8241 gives 1.78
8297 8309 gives 1.91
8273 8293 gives 2.1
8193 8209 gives 1.92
